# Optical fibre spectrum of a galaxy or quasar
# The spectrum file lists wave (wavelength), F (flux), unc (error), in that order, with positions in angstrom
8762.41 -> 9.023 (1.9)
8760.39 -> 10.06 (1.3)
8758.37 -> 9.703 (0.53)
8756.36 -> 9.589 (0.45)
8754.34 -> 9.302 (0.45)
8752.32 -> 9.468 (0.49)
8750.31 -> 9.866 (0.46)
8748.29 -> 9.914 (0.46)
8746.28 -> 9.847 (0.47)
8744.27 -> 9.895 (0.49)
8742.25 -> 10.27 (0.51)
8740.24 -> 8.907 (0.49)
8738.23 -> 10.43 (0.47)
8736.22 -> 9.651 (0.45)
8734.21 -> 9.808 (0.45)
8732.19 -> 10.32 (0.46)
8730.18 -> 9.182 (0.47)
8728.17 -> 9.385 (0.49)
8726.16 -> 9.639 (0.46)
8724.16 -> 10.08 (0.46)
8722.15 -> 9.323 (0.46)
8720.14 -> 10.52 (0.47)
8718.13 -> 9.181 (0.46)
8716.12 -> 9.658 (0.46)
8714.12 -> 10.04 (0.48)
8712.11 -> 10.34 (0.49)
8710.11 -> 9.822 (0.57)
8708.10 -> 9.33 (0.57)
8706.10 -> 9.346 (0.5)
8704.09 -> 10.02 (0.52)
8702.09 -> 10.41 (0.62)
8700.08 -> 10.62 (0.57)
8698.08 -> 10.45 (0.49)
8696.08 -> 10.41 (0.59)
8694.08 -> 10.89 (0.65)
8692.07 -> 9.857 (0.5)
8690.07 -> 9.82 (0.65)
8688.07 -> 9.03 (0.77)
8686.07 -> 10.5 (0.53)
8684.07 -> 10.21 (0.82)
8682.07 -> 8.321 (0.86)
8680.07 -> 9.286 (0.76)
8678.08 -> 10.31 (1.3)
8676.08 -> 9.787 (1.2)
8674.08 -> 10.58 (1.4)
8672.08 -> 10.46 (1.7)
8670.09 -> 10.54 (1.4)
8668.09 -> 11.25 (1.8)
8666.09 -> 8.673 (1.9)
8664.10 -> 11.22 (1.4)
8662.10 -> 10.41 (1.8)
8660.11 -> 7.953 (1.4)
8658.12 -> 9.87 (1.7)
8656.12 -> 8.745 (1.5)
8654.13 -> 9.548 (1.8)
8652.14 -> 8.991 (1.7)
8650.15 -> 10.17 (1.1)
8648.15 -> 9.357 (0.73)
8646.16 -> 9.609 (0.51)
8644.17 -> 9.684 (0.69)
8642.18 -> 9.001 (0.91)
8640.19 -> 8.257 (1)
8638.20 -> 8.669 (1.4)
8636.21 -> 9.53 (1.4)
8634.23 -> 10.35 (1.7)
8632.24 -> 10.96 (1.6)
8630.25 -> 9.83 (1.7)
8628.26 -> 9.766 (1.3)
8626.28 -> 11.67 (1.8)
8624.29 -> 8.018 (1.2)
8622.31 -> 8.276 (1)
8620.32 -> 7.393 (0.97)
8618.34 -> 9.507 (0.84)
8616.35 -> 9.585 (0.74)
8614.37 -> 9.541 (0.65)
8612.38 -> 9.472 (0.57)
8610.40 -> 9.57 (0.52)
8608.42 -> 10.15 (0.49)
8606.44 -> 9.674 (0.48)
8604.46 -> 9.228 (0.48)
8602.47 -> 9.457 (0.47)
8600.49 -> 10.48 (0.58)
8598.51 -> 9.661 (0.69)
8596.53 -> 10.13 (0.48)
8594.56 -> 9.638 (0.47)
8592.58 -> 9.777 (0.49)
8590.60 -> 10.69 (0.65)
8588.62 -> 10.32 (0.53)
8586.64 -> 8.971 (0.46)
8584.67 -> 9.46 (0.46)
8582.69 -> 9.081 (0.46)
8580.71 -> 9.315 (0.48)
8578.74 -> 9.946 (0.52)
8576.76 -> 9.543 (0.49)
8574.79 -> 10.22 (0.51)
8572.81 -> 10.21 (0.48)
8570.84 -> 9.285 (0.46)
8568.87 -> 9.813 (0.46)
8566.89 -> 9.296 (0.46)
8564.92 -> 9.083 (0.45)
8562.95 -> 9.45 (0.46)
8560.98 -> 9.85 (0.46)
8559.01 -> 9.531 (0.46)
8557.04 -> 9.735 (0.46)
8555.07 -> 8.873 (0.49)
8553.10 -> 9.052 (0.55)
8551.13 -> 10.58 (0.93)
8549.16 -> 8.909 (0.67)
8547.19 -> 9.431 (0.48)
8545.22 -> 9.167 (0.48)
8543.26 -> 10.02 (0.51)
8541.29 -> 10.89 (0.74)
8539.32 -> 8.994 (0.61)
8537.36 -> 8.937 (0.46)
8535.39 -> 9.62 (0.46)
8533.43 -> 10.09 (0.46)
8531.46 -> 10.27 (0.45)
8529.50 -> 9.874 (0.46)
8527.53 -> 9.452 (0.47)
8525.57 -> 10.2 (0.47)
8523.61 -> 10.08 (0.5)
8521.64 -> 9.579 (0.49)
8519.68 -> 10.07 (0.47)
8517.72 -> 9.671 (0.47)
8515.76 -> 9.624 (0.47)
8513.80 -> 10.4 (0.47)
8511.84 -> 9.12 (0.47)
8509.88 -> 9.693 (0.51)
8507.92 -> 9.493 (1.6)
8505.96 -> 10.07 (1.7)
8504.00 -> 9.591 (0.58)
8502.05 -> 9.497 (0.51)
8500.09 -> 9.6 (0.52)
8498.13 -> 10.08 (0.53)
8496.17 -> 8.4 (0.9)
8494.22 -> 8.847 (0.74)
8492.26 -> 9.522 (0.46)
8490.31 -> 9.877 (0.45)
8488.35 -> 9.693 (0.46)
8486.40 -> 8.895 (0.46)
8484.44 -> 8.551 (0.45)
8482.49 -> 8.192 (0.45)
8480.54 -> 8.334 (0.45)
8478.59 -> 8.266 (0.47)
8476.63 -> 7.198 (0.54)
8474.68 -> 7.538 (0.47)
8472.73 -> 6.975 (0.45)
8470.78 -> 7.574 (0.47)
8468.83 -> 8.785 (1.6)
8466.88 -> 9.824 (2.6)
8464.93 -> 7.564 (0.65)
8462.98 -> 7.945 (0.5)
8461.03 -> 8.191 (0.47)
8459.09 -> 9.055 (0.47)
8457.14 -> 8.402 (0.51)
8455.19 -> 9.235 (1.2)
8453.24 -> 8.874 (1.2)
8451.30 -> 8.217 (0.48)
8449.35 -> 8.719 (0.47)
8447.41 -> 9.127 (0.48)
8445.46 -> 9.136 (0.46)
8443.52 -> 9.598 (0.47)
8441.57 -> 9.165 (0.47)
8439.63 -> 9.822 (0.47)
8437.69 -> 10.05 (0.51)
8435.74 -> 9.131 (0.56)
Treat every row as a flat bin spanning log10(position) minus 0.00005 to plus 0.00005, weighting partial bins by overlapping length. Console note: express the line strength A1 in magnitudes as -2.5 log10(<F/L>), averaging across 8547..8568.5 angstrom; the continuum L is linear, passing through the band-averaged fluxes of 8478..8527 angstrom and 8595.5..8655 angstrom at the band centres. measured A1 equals 0.003 mag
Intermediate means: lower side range 9.43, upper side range 9.52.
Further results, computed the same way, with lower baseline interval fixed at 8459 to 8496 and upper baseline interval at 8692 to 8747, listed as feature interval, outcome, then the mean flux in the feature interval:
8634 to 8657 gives 0.020 mag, 9.3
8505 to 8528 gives -0.130 mag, 9.8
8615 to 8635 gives -0.021 mag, 9.53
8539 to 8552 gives -0.102 mag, 9.74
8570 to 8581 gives -0.086 mag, 9.79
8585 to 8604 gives -0.081 mag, 9.87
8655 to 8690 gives -0.022 mag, 9.83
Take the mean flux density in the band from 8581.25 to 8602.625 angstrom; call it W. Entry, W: 9.79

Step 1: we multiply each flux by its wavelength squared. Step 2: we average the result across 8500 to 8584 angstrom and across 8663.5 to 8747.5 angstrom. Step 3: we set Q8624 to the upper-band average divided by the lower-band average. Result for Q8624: 1.07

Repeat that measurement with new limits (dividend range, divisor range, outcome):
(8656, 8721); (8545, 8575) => 1.08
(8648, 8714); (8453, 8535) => 1.14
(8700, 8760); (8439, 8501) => 1.19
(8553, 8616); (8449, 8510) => 1.13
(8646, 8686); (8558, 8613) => 1.03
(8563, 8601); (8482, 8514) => 1.06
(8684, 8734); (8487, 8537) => 1.07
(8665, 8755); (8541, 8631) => 1.06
